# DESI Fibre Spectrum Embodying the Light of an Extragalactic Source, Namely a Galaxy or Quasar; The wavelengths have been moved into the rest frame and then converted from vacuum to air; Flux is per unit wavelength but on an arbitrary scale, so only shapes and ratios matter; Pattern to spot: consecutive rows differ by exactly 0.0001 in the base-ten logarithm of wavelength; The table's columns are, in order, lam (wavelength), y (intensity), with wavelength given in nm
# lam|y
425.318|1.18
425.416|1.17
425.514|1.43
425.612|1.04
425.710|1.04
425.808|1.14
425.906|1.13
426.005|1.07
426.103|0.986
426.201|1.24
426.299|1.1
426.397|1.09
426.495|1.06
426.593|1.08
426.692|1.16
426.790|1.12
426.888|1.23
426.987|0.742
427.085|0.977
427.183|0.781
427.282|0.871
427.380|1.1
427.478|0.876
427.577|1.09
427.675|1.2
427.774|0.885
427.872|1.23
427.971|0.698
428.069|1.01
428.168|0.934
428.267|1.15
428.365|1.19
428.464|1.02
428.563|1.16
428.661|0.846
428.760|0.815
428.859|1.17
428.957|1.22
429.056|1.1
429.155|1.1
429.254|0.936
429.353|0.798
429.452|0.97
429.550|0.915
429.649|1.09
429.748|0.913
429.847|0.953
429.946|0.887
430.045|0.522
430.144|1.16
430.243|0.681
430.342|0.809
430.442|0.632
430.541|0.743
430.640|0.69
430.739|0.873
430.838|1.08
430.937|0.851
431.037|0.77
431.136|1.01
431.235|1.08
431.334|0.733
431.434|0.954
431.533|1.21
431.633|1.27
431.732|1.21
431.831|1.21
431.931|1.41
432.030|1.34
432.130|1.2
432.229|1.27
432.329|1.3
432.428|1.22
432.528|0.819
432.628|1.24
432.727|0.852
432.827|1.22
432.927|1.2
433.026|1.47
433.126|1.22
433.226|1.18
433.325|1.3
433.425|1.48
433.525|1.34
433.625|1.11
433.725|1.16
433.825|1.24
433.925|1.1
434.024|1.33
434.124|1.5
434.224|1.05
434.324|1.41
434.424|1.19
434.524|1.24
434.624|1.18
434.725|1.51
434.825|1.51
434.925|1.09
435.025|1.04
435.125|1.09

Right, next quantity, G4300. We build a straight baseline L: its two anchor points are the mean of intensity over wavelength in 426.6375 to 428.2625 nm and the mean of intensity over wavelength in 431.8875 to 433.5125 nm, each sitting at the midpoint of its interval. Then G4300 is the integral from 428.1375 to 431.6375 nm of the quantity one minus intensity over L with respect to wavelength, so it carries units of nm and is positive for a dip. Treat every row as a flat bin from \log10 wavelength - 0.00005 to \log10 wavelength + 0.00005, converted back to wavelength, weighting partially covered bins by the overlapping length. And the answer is 0.50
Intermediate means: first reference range 0.998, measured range 0.947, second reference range 1.23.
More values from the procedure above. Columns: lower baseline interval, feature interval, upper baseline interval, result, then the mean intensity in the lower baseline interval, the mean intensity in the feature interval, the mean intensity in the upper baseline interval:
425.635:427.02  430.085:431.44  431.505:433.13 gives 0.37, 1.09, 0.856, 1.22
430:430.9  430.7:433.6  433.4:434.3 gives -0.34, 0.801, 1.15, 1.26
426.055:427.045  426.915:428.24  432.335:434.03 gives 0.17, 1.08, 0.961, 1.2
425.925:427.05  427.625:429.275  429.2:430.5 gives -0.15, 1.08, 1.04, 0.866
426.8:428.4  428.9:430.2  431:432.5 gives 0.12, 0.999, 0.967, 1.14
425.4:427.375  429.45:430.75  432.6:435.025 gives 0.36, 1.07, 0.84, 1.25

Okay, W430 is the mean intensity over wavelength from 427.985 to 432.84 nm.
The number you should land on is 1.01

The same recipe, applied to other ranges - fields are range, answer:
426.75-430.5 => 0.967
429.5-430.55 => 0.85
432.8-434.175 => 1.28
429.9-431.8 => 0.907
